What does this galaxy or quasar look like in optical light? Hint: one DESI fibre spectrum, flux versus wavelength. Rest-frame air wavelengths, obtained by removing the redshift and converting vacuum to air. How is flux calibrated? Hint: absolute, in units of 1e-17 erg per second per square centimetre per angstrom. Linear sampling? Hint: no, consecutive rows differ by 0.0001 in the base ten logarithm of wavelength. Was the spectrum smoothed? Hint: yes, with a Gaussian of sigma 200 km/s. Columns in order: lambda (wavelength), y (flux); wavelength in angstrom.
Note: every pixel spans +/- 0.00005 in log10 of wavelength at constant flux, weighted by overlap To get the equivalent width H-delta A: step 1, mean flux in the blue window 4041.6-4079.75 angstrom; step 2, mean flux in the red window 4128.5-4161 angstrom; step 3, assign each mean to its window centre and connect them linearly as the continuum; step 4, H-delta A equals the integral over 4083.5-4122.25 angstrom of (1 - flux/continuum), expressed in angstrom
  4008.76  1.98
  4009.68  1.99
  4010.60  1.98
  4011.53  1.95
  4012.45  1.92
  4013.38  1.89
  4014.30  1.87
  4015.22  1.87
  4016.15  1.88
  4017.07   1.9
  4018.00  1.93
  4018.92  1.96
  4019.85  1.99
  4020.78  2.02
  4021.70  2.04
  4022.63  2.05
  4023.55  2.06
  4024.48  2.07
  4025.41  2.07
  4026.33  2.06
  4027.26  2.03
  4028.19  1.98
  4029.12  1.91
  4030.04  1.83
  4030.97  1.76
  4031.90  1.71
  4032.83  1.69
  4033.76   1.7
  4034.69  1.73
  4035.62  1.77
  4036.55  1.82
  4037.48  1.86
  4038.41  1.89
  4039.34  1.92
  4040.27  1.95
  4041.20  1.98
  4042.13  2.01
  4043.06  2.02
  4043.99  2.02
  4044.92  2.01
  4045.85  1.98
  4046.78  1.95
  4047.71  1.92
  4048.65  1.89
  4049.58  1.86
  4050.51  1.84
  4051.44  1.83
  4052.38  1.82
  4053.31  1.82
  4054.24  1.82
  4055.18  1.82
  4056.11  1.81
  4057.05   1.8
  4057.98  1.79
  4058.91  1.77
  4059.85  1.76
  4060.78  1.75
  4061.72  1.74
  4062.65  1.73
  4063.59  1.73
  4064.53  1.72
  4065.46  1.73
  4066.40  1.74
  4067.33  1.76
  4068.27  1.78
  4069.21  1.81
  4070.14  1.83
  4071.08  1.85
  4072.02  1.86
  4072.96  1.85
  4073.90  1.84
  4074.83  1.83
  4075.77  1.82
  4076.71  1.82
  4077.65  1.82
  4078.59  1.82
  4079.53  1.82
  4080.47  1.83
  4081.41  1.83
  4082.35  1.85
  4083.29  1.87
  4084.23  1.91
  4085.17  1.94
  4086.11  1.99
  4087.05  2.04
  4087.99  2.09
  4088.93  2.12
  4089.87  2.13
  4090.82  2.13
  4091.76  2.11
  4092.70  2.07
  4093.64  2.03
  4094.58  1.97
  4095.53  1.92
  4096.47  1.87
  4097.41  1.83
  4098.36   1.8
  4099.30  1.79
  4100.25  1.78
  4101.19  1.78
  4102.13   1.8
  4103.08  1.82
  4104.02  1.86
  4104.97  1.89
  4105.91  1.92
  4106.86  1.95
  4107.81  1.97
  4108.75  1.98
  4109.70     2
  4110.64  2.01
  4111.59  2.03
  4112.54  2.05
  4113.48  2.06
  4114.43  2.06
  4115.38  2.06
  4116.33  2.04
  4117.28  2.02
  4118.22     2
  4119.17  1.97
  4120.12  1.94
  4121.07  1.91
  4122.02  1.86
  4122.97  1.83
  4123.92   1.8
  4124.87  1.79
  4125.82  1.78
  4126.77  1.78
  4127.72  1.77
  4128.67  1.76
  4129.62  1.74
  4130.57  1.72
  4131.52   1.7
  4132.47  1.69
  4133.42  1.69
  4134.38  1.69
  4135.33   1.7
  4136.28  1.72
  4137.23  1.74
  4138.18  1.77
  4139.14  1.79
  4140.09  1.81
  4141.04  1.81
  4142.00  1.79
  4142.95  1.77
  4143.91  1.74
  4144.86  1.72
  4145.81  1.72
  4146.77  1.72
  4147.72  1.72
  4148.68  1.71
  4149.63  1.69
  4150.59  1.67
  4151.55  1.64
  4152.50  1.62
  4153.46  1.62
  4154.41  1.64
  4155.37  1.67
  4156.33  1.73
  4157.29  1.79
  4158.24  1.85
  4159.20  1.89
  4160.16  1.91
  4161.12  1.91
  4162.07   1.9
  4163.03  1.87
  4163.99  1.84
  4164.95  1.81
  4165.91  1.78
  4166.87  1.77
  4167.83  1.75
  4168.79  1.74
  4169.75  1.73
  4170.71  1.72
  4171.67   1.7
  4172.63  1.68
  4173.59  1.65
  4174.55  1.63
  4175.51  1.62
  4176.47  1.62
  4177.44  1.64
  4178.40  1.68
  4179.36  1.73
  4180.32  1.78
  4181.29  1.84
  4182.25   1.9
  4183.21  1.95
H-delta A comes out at -3.9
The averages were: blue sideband 1.83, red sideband 1.74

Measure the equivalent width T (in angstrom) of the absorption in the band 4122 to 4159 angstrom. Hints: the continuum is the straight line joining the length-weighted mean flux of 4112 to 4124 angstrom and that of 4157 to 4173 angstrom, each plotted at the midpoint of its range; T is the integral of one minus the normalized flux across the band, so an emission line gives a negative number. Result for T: 3.0 angstrom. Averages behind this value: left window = 1.97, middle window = 1.74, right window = 1.8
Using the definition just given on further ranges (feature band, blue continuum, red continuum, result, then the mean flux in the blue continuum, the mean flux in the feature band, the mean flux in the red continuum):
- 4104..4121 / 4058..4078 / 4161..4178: -2.17 angstrom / 1.79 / 1.99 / 1.74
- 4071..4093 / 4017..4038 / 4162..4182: -1.00 angstrom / 1.91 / 1.93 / 1.74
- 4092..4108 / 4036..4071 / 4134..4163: -0.78 angstrom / 1.85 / 1.89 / 1.75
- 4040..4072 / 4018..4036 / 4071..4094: 1.39 angstrom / 1.92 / 1.84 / 1.93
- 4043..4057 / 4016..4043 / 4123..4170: 0.02 angstrom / 1.92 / 1.89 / 1.76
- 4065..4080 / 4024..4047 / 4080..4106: 0.86 angstrom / 1.91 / 1.81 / 1.93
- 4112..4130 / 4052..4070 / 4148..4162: -1.57 angstrom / 1.78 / 1.91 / 1.74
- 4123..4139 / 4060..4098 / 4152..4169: 0.66 angstrom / 1.88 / 1.74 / 1.78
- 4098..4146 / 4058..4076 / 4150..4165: -1.93 angstrom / 1.78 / 1.85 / 1.77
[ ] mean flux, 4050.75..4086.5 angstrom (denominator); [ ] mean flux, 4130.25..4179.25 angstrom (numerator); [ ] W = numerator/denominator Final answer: 0.96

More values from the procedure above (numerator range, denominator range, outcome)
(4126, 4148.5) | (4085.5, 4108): 0.90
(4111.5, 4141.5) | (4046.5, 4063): 1.01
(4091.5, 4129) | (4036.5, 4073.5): 1.04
